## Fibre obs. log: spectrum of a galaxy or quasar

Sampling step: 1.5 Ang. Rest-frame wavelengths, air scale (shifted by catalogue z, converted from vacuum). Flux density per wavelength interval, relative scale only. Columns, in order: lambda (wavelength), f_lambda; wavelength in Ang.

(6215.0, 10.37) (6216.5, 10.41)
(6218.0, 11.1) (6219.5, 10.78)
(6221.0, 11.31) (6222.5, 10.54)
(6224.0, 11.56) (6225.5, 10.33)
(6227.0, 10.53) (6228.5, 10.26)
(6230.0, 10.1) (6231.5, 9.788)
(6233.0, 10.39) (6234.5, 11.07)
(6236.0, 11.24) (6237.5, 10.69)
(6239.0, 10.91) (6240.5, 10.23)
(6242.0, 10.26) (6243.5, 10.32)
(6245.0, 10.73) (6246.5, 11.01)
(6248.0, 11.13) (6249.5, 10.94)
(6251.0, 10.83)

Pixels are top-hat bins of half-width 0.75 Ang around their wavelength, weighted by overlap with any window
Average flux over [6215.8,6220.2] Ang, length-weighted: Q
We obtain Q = 10.8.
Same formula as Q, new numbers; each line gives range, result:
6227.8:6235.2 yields 10.3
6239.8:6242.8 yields 10.2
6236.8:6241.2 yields 10.6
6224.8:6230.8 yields 10.3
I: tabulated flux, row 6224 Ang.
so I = 11.56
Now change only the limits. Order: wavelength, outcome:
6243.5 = 10.32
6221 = 11.31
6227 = 10.53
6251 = 10.83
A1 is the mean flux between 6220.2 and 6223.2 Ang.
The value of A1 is 10.9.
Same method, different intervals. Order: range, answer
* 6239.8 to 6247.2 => 10.5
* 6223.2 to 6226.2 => 10.9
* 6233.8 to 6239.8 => 11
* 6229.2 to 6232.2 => 9.95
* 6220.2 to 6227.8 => 10.8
